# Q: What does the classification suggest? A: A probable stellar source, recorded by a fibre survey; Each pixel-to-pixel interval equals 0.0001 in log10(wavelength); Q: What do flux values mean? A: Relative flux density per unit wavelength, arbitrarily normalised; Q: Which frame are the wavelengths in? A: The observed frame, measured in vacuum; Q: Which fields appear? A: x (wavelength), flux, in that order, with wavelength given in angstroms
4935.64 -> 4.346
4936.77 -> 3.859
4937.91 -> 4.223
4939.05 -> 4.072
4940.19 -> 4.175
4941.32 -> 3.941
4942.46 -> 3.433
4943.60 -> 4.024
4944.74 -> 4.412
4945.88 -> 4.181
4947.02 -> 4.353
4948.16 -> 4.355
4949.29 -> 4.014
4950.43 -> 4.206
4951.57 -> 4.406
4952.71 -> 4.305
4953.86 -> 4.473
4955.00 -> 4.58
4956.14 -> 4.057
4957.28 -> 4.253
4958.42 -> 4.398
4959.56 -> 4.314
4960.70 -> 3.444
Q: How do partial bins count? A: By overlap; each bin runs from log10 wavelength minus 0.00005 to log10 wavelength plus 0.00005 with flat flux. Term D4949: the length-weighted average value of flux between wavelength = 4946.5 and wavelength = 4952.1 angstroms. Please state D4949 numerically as 4.27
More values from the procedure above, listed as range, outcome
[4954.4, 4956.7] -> 4.33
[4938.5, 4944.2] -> 3.93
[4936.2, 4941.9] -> 4.06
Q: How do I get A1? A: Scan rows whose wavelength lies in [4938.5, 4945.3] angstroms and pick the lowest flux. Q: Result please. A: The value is 3.433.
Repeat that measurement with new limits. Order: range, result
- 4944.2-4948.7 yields 4.181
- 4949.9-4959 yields 4.057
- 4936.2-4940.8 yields 3.859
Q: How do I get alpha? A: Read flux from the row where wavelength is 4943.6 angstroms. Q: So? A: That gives 4.024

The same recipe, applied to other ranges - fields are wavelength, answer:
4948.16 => 4.355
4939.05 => 4.072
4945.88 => 4.181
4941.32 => 3.941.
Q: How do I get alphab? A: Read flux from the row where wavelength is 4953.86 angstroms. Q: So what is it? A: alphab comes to 4.473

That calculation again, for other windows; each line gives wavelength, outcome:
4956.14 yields 4.057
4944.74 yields 4.412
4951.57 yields 4.406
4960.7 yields 3.444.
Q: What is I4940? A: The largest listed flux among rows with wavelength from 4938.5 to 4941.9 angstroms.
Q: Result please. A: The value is 4.175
